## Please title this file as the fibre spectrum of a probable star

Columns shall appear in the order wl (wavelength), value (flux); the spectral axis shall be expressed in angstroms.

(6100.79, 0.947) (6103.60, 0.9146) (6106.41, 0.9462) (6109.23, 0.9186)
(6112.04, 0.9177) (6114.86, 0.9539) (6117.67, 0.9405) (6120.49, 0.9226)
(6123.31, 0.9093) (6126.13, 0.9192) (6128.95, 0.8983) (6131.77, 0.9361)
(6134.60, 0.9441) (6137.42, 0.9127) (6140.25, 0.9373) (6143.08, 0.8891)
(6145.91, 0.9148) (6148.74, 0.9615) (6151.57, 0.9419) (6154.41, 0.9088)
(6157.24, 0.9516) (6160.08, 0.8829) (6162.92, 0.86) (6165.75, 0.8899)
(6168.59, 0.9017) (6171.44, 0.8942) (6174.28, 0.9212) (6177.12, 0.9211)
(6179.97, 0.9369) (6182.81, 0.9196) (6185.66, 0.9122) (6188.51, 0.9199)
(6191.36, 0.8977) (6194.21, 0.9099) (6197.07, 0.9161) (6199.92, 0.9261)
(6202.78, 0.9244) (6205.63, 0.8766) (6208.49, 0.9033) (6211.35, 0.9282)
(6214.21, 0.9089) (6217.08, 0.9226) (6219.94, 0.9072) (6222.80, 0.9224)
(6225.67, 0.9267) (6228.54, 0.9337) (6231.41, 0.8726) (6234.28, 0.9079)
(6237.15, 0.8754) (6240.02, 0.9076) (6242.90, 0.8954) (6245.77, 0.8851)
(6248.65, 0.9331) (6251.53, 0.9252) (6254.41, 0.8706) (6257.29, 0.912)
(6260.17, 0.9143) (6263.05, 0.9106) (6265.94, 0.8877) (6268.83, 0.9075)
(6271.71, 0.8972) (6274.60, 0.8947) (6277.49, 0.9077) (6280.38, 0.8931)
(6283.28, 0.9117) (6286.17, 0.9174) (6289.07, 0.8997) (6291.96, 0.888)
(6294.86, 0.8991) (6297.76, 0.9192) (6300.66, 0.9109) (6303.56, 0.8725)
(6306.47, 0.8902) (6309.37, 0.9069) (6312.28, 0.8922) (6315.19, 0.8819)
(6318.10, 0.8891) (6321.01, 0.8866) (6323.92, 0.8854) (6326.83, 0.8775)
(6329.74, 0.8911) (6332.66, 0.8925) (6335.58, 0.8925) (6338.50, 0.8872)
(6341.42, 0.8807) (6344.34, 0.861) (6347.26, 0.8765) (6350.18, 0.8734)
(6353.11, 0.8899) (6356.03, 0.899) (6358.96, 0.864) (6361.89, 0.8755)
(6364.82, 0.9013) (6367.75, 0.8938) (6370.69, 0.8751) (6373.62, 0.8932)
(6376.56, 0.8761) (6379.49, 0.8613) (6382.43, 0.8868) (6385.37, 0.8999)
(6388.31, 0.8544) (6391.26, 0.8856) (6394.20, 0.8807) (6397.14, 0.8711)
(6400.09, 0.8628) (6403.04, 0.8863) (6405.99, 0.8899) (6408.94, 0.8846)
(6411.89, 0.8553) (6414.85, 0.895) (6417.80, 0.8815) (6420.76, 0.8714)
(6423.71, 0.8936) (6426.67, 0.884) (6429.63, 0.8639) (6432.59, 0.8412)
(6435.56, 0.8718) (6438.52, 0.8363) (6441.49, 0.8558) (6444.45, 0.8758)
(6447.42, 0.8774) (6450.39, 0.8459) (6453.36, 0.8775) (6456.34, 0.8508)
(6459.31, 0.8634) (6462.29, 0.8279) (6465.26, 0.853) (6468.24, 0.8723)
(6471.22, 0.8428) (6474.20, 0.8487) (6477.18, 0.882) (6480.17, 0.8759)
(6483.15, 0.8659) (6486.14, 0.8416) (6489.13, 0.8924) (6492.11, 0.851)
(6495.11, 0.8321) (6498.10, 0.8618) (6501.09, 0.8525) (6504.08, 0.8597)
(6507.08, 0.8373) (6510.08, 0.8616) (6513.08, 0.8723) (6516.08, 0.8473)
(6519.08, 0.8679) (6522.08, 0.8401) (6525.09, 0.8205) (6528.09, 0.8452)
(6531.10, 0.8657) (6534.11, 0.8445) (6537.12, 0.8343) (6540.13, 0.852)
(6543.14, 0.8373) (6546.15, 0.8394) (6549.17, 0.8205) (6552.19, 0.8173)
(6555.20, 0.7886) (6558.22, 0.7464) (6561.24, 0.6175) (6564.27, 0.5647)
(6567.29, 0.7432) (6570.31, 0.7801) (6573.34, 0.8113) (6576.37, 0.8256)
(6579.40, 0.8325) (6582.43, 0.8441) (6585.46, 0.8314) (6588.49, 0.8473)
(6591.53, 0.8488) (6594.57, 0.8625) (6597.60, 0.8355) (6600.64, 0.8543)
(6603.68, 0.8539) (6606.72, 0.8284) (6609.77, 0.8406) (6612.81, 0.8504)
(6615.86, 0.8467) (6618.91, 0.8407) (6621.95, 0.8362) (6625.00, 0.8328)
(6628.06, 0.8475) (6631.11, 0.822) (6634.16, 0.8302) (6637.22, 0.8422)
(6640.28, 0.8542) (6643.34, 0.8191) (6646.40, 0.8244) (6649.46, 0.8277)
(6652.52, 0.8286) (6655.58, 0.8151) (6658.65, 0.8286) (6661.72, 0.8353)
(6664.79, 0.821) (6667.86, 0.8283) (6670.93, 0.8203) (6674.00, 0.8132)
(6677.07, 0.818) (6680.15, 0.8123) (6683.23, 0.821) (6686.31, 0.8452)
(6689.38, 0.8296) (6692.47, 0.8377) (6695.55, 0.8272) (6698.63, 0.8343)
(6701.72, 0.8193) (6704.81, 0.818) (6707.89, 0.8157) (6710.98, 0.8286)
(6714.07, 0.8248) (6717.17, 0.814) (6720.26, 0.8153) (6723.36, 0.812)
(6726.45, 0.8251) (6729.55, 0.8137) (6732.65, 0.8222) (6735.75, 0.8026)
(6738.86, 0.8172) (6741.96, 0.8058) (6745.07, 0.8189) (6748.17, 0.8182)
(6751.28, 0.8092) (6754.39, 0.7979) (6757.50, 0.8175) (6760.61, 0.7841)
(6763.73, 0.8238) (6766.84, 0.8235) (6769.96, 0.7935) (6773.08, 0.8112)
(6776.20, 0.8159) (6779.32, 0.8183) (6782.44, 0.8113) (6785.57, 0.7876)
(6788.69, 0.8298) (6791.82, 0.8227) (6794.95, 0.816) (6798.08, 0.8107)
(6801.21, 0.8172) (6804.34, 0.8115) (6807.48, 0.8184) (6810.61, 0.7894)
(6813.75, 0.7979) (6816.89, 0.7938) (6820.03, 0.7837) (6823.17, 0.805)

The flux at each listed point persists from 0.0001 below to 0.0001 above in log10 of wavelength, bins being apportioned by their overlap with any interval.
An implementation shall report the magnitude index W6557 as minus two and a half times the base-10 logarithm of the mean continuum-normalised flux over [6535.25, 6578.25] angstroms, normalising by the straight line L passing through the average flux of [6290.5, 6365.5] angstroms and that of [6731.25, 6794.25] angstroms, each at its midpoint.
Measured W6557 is 0.093 mag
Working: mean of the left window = 0.888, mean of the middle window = 0.778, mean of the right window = 0.812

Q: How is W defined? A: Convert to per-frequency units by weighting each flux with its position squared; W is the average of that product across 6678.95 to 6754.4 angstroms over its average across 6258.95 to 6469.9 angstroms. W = 1.04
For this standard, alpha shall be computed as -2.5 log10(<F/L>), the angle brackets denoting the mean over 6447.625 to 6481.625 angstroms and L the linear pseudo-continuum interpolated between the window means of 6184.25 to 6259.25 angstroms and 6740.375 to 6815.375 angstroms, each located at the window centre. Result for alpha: 0.009 mag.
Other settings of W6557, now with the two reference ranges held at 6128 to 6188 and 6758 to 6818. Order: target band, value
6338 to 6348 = 0.011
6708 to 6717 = 0.000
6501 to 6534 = 0.005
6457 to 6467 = 0.020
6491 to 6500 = 0.014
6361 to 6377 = -0.008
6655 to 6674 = 0.008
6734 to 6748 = 0.007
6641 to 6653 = 0.009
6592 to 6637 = -0.004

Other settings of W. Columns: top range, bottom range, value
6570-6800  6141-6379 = 1.04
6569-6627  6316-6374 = 1.02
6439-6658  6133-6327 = 1.02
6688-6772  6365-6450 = 1.03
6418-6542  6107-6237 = 1.03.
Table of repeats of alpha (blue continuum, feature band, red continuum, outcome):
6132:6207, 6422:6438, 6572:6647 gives 0.001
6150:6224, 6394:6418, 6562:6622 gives -0.023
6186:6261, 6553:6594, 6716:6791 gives 0.089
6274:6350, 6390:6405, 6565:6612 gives -0.008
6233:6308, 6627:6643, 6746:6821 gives -0.002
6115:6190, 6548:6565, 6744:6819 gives 0.162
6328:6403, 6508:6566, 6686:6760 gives 0.055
